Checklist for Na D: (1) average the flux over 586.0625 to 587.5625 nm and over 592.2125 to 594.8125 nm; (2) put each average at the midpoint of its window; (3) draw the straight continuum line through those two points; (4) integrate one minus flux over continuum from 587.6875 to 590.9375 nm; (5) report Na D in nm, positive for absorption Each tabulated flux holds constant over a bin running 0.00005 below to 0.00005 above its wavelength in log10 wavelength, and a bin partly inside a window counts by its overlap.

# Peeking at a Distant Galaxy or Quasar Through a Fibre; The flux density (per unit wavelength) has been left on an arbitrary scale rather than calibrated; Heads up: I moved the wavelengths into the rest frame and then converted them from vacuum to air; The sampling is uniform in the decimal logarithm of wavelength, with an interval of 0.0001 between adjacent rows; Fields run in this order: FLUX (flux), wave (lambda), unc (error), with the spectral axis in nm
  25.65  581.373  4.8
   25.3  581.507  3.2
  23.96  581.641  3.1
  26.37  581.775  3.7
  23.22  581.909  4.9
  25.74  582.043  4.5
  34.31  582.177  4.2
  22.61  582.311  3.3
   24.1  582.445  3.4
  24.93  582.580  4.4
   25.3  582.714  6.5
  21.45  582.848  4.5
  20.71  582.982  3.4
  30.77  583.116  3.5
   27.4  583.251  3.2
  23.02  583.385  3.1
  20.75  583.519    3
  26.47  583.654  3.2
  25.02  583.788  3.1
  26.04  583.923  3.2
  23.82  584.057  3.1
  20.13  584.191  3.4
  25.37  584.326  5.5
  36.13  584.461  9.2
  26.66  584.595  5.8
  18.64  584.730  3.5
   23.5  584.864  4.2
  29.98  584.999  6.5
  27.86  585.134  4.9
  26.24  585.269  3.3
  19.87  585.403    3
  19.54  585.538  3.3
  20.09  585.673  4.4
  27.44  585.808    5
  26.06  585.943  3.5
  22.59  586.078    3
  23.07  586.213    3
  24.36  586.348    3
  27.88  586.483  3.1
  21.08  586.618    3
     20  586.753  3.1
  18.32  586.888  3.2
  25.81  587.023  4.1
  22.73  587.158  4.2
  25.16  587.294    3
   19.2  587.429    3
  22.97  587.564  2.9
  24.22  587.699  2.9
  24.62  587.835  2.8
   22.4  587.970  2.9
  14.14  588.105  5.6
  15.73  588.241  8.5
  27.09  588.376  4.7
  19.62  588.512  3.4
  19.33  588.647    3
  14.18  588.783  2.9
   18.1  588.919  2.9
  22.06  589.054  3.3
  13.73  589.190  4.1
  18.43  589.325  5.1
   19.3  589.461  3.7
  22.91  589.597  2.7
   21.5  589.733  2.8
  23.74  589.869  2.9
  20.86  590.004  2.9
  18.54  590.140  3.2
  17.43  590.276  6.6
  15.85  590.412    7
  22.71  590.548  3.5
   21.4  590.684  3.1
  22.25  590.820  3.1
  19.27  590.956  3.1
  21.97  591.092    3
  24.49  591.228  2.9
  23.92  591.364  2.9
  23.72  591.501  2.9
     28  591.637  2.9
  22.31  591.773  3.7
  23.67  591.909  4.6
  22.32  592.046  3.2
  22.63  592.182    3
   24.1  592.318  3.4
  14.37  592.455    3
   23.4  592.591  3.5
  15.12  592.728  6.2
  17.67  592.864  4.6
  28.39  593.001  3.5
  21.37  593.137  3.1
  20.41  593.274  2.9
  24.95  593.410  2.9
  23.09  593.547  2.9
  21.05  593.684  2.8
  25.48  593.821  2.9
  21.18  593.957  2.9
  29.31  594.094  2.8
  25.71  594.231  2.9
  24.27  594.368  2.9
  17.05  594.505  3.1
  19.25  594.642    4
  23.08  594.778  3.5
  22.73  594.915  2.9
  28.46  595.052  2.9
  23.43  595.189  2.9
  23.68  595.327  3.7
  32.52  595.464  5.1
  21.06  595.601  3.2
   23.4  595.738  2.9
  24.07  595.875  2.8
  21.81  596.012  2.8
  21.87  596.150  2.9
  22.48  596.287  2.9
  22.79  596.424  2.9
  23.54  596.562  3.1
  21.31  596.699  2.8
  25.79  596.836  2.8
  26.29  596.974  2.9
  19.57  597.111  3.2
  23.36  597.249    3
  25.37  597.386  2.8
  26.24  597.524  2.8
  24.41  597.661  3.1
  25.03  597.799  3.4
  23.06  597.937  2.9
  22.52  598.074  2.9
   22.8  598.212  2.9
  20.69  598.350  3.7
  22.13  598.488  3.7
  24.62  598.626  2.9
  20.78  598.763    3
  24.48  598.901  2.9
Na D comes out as 0.37 nm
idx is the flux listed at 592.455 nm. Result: 14.37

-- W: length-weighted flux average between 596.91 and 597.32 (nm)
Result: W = 23.1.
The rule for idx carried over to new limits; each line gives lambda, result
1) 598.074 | 22.52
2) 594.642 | 19.25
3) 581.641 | 23.96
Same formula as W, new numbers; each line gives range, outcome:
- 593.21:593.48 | 22.7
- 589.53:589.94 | 22.7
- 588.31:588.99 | 19.7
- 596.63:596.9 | 23.6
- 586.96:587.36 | 24.5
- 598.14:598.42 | 21.7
